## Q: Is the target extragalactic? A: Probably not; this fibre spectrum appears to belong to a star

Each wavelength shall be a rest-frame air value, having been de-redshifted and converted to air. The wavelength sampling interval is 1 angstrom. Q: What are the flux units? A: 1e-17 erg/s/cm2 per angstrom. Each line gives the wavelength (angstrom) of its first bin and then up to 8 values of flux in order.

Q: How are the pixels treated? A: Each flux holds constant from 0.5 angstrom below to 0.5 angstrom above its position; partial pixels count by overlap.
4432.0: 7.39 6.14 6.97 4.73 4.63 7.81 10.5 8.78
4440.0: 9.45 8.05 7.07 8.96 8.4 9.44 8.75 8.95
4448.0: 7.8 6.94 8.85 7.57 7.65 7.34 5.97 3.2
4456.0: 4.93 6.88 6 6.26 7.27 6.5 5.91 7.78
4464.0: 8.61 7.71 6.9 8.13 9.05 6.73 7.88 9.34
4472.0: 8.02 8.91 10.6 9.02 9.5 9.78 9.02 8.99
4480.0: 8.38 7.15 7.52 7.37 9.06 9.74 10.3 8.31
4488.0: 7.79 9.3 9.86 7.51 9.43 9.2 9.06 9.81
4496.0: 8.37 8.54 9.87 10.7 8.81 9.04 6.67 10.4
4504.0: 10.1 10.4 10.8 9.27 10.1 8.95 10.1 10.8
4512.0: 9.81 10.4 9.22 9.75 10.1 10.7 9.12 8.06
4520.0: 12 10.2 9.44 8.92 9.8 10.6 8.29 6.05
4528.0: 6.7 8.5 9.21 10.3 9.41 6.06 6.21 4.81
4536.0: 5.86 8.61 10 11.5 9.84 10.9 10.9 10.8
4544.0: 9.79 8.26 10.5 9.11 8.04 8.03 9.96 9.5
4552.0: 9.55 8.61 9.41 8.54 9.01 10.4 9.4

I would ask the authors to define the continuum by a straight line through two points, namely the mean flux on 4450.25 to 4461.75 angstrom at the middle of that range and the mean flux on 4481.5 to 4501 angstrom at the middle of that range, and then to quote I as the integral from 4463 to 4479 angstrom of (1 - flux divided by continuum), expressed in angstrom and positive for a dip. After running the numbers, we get -2.4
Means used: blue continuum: 6.37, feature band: 8.6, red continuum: 8.98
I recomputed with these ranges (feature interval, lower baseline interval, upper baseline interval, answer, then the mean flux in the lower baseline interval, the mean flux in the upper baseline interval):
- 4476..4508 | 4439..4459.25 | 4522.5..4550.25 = -3.70 angstrom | 7.47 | 8.81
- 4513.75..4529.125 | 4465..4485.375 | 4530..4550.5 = -0.71 angstrom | 8.53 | 8.95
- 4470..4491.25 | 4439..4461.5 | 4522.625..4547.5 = -2.44 angstrom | 7.41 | 8.84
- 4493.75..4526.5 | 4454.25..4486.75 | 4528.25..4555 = -4.51 angstrom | 7.88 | 8.96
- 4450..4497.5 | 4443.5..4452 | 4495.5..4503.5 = 3.49 angstrom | 8.3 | 9.05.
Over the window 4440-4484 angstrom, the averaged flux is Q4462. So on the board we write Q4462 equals 7.83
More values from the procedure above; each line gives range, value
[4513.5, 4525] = 9.79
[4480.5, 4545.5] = 9.15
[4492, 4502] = 9.14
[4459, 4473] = 7.67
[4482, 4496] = 8.91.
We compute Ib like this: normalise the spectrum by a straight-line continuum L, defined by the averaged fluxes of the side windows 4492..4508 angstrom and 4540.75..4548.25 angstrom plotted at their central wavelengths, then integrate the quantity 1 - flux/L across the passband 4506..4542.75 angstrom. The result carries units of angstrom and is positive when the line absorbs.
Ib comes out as 1.59 angstrom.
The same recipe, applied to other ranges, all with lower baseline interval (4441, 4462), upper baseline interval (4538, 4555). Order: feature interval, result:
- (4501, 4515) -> -1.74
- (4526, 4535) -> 1.53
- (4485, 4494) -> -0.90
